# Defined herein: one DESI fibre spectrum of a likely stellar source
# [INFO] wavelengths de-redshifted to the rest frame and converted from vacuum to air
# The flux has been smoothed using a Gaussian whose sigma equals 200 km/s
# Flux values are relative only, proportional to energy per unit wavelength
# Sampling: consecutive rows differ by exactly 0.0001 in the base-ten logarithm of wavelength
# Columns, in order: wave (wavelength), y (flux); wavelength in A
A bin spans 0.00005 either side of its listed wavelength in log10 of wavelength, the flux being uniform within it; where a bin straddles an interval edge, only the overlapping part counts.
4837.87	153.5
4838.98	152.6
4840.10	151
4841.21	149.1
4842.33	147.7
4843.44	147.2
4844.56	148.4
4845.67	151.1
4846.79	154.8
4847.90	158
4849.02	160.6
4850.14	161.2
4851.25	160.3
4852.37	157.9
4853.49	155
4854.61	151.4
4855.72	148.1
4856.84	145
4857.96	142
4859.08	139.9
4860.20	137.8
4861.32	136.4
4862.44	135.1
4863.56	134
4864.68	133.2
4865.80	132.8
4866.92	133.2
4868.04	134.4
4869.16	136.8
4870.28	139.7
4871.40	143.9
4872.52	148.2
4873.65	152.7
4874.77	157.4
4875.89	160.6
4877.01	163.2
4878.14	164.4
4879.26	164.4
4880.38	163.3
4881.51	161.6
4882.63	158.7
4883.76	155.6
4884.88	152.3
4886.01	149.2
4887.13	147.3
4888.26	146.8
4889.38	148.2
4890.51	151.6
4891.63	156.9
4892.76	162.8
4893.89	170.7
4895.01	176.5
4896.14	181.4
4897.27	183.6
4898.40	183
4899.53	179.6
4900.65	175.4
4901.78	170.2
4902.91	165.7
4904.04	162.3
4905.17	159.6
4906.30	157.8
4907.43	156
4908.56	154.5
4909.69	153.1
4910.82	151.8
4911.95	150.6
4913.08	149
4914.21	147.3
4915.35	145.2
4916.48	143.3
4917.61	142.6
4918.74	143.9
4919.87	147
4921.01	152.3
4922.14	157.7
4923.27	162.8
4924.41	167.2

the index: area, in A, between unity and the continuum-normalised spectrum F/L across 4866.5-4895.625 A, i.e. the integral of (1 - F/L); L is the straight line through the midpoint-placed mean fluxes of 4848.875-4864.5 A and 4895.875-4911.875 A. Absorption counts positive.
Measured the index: 0.5 A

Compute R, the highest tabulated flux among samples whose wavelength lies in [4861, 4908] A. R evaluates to 183.6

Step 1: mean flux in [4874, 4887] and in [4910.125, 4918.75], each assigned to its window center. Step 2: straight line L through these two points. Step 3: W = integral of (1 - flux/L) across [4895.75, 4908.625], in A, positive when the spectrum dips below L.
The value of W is -1.5 A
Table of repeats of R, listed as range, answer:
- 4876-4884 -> 164.4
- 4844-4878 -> 163.2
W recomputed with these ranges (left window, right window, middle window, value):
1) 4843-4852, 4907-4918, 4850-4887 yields 1.15 A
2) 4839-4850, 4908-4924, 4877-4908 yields -2.51 A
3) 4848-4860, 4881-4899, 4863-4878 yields 1.15 A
